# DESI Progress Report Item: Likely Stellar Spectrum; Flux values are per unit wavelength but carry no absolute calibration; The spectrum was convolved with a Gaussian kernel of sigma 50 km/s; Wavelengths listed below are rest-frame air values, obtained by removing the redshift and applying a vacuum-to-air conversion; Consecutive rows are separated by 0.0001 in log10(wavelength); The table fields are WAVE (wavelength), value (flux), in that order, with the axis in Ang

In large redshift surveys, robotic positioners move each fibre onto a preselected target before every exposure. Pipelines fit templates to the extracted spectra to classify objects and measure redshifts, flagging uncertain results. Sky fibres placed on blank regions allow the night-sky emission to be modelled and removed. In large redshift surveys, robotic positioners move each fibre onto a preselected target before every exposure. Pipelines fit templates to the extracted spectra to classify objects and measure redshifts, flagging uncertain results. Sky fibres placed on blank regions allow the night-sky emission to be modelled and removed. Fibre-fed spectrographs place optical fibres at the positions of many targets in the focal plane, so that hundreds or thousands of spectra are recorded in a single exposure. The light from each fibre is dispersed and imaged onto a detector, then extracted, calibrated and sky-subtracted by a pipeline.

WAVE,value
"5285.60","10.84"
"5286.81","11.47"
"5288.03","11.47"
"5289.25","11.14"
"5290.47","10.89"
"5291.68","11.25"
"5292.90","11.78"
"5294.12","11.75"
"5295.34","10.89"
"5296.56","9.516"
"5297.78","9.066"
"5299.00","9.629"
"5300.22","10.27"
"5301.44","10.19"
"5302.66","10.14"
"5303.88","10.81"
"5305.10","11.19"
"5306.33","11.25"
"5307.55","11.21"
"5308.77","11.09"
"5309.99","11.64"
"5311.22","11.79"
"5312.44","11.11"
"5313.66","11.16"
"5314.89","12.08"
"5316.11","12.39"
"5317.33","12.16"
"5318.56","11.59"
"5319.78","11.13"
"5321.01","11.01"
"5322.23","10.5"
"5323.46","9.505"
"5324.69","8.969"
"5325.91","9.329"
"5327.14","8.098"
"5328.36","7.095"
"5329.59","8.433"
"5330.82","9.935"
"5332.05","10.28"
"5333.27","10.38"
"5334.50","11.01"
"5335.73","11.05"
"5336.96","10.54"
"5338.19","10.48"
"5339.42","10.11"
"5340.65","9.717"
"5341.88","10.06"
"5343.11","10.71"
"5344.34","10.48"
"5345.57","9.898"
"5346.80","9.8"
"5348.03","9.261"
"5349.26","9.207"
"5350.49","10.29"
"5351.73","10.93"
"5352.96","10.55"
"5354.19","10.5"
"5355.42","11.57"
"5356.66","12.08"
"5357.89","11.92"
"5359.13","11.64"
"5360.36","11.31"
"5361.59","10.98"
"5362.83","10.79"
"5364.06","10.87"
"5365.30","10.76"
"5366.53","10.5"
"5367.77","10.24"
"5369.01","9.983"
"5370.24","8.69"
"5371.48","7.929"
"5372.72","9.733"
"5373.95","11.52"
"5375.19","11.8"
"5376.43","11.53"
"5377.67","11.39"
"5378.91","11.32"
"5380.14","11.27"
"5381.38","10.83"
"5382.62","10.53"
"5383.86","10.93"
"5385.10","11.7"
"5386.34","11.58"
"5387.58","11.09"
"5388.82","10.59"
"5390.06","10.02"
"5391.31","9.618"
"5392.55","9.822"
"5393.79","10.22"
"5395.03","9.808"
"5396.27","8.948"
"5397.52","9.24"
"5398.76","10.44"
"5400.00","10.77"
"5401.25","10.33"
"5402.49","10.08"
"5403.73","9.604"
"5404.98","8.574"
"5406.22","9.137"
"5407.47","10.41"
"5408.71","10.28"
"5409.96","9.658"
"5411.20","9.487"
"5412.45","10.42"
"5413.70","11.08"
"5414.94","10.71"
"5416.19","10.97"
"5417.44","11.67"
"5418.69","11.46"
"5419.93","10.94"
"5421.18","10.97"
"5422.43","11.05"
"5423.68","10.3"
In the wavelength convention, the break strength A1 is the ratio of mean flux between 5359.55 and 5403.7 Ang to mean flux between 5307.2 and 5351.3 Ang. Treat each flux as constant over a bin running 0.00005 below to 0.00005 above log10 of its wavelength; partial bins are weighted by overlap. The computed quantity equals 1.0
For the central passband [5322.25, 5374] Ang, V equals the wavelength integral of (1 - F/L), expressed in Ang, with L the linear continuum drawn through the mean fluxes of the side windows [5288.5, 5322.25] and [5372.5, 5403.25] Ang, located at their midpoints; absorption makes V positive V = 3.1 Ang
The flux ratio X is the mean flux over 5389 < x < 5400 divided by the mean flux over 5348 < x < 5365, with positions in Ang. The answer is 0.90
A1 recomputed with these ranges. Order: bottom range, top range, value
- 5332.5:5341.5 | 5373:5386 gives 1.08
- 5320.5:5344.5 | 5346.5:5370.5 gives 1.08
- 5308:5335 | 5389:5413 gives 0.94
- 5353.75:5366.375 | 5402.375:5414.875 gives 0.88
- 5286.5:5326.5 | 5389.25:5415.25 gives 0.91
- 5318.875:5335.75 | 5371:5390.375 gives 1.12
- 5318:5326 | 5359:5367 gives 1.06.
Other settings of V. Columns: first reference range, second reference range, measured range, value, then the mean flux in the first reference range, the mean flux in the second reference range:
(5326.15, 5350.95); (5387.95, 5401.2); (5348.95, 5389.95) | -3.69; 9.83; 9.98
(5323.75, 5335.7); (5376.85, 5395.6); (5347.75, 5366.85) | -1.56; 9.38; 10.7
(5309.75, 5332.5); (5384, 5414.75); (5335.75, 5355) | 0.22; 10.4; 10.1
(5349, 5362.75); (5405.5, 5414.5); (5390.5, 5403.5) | 0.48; 11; 10.1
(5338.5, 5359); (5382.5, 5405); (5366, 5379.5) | -0.10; 10.5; 10.2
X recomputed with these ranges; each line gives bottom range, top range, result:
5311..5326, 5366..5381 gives 0.95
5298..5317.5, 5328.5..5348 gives 0.91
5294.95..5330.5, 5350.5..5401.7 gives 1.02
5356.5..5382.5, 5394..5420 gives 0.94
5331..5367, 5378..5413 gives 0.97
